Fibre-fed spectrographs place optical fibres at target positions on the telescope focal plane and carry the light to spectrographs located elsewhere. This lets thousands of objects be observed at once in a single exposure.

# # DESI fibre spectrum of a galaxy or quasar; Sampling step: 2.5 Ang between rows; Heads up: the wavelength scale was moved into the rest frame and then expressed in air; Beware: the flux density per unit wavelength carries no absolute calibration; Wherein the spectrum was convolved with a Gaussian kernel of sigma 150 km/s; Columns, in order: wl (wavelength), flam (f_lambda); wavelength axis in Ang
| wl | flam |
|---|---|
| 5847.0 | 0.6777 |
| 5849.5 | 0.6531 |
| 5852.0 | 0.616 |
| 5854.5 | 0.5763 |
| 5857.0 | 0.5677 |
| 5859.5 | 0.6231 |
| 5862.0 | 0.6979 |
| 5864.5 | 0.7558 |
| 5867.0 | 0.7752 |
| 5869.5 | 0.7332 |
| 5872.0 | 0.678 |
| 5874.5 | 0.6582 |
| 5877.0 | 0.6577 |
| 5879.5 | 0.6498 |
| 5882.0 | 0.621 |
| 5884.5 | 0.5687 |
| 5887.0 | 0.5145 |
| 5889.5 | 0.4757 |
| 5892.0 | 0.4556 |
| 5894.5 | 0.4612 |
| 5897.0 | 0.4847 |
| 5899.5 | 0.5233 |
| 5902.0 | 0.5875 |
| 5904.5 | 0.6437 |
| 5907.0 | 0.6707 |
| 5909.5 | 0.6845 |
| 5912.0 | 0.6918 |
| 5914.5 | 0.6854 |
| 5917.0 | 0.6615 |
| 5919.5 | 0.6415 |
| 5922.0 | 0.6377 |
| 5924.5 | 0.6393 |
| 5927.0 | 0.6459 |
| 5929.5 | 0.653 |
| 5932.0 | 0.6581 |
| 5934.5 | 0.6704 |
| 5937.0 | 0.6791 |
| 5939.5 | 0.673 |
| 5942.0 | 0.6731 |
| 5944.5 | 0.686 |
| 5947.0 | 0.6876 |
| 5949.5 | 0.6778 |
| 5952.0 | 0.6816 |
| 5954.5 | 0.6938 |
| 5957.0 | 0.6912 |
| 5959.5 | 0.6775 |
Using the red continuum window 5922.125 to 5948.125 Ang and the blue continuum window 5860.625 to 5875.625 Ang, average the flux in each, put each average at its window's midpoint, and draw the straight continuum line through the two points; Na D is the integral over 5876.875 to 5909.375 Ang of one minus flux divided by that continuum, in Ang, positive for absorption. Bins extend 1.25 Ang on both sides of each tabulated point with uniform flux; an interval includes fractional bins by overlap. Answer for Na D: 6.2 Ang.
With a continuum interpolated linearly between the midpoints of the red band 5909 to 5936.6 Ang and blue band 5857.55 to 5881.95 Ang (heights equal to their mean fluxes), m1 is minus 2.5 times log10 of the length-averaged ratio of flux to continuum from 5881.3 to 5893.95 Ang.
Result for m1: 0.29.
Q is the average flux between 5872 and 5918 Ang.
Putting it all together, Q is 0.596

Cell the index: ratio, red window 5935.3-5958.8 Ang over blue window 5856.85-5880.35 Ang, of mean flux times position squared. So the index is 1.02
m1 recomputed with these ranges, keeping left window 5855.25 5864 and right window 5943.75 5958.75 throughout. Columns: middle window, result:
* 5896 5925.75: 0.058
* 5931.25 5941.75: 0.012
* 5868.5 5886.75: 0.005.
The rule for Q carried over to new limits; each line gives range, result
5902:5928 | 0.657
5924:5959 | 0.673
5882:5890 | 0.54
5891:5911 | 0.567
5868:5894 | 0.599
